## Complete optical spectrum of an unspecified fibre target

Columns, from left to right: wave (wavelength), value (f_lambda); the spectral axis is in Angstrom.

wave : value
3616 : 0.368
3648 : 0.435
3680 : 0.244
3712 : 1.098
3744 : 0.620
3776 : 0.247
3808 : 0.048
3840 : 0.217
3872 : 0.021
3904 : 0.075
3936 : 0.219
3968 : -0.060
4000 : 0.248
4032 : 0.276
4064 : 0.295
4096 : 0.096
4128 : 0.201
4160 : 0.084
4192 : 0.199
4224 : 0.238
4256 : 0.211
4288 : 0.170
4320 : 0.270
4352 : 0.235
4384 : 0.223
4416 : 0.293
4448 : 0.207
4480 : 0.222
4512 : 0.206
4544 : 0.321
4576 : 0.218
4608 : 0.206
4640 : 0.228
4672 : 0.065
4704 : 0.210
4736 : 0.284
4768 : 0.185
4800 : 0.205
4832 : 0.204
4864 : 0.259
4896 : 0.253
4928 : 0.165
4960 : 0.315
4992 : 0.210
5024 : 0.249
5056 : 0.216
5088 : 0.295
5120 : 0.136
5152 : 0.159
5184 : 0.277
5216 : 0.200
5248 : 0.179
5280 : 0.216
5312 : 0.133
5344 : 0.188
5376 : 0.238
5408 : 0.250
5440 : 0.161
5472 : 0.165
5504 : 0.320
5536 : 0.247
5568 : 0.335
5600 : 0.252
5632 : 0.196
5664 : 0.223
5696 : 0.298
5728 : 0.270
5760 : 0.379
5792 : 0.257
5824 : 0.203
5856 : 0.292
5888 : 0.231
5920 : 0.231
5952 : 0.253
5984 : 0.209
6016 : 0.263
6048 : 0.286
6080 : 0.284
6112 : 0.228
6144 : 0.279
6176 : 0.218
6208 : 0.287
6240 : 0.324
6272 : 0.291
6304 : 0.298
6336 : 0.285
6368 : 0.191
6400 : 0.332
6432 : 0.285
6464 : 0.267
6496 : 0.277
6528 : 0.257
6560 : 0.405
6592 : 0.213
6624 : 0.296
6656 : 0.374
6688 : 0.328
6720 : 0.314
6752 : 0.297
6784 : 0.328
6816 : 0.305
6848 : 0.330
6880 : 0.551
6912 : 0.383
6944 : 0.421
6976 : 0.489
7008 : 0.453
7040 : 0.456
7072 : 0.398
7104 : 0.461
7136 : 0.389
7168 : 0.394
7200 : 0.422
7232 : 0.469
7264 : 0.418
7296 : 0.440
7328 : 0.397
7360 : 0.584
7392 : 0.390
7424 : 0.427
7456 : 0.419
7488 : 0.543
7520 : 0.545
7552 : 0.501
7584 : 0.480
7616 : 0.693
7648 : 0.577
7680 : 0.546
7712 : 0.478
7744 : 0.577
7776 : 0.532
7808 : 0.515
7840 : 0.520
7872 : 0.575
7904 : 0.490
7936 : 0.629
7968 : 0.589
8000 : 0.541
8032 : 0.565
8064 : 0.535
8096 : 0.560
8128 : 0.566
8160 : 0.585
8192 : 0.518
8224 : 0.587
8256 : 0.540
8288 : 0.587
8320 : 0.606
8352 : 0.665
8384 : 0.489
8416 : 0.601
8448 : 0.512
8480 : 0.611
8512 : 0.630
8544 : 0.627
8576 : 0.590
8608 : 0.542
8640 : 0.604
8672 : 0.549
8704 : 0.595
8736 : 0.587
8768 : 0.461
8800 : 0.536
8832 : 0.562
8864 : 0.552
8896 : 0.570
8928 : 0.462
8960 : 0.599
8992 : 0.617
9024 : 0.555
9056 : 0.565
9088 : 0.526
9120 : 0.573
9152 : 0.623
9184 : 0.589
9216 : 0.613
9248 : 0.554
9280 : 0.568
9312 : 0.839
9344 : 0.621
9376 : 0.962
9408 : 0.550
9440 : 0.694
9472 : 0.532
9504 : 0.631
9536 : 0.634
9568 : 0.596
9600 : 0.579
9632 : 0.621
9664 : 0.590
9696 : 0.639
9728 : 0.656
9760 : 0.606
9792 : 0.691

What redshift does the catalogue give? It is 0.720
